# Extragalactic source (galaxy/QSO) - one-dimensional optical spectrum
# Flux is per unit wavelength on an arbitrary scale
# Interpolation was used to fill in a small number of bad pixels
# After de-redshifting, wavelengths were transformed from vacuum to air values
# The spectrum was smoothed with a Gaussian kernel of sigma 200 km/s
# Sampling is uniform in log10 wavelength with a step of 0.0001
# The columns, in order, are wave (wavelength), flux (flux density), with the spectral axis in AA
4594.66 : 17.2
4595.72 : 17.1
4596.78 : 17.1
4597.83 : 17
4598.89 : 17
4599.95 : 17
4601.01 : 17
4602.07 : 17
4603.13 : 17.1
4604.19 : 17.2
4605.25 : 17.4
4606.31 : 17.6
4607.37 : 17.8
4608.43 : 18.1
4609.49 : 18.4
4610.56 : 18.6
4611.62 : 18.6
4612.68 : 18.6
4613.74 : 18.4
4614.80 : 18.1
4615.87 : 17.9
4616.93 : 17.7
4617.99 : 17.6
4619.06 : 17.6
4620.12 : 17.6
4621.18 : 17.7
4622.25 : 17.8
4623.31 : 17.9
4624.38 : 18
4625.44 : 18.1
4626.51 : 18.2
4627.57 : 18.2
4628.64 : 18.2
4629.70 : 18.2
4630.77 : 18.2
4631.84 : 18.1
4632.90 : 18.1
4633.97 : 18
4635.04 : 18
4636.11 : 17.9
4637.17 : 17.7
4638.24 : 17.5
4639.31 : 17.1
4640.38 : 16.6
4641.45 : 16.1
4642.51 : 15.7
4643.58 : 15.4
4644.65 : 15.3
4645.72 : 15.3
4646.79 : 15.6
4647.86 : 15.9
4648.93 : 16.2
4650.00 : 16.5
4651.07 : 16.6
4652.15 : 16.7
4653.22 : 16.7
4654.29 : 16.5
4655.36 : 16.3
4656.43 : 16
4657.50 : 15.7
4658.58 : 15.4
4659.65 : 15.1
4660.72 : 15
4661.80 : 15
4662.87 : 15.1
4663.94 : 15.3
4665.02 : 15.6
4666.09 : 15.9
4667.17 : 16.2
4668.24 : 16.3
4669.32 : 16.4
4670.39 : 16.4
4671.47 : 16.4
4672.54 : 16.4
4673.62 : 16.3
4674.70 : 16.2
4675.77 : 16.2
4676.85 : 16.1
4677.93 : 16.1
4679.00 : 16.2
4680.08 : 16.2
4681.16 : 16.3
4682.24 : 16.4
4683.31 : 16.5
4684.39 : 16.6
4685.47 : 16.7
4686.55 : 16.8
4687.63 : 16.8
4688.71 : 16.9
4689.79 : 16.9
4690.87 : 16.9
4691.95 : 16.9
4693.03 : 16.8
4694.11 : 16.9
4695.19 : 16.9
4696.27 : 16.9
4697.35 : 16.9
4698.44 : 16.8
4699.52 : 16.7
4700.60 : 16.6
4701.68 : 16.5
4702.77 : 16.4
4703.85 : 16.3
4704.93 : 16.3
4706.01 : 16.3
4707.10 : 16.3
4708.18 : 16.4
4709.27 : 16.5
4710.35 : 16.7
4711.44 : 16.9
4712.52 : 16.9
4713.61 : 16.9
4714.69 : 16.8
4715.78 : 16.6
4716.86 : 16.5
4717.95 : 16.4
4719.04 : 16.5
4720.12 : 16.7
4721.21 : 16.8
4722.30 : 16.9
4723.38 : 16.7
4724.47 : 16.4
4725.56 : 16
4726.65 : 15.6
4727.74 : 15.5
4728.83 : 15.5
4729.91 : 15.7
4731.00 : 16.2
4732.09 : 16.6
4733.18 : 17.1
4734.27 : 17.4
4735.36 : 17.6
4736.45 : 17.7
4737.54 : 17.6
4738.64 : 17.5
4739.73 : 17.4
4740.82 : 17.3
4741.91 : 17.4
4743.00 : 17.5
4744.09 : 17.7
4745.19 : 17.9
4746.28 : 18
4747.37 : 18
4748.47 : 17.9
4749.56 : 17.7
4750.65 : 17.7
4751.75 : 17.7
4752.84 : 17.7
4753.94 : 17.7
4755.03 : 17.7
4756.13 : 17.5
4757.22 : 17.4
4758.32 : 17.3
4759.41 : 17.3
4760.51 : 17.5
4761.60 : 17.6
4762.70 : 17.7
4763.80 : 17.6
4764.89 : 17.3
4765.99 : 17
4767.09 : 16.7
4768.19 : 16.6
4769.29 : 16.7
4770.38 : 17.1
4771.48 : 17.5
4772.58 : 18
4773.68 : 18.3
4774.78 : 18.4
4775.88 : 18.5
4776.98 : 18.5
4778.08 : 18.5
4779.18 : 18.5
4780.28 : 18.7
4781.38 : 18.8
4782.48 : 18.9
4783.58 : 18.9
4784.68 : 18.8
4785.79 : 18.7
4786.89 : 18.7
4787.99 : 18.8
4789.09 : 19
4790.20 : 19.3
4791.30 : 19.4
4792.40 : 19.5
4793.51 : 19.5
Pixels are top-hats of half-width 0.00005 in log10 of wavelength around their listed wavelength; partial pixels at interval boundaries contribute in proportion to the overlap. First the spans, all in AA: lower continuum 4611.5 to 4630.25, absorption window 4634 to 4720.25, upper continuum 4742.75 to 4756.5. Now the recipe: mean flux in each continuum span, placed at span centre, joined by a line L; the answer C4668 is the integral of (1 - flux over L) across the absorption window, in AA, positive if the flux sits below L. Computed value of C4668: 7.2 AA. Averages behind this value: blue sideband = 18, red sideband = 17.7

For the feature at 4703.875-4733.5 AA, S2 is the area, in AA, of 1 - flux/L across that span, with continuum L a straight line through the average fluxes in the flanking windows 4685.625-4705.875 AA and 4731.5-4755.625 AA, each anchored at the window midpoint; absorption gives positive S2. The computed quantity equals 1.22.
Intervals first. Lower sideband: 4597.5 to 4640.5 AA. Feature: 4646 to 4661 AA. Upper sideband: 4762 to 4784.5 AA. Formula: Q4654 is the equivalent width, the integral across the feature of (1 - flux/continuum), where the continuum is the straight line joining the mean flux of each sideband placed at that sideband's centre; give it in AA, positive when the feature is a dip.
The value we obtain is 1.5 AA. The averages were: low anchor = 17.8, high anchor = 17.9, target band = 16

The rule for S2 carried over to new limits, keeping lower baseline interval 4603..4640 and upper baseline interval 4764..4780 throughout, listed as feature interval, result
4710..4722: 0.7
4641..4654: 1.4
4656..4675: 2.2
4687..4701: 0.8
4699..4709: 0.8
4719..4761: 1.4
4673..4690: 1.3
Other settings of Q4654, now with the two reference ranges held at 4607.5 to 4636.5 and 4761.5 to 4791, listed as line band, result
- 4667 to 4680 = 1.3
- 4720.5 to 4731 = 1.1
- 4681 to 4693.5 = 0.9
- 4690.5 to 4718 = 2.2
